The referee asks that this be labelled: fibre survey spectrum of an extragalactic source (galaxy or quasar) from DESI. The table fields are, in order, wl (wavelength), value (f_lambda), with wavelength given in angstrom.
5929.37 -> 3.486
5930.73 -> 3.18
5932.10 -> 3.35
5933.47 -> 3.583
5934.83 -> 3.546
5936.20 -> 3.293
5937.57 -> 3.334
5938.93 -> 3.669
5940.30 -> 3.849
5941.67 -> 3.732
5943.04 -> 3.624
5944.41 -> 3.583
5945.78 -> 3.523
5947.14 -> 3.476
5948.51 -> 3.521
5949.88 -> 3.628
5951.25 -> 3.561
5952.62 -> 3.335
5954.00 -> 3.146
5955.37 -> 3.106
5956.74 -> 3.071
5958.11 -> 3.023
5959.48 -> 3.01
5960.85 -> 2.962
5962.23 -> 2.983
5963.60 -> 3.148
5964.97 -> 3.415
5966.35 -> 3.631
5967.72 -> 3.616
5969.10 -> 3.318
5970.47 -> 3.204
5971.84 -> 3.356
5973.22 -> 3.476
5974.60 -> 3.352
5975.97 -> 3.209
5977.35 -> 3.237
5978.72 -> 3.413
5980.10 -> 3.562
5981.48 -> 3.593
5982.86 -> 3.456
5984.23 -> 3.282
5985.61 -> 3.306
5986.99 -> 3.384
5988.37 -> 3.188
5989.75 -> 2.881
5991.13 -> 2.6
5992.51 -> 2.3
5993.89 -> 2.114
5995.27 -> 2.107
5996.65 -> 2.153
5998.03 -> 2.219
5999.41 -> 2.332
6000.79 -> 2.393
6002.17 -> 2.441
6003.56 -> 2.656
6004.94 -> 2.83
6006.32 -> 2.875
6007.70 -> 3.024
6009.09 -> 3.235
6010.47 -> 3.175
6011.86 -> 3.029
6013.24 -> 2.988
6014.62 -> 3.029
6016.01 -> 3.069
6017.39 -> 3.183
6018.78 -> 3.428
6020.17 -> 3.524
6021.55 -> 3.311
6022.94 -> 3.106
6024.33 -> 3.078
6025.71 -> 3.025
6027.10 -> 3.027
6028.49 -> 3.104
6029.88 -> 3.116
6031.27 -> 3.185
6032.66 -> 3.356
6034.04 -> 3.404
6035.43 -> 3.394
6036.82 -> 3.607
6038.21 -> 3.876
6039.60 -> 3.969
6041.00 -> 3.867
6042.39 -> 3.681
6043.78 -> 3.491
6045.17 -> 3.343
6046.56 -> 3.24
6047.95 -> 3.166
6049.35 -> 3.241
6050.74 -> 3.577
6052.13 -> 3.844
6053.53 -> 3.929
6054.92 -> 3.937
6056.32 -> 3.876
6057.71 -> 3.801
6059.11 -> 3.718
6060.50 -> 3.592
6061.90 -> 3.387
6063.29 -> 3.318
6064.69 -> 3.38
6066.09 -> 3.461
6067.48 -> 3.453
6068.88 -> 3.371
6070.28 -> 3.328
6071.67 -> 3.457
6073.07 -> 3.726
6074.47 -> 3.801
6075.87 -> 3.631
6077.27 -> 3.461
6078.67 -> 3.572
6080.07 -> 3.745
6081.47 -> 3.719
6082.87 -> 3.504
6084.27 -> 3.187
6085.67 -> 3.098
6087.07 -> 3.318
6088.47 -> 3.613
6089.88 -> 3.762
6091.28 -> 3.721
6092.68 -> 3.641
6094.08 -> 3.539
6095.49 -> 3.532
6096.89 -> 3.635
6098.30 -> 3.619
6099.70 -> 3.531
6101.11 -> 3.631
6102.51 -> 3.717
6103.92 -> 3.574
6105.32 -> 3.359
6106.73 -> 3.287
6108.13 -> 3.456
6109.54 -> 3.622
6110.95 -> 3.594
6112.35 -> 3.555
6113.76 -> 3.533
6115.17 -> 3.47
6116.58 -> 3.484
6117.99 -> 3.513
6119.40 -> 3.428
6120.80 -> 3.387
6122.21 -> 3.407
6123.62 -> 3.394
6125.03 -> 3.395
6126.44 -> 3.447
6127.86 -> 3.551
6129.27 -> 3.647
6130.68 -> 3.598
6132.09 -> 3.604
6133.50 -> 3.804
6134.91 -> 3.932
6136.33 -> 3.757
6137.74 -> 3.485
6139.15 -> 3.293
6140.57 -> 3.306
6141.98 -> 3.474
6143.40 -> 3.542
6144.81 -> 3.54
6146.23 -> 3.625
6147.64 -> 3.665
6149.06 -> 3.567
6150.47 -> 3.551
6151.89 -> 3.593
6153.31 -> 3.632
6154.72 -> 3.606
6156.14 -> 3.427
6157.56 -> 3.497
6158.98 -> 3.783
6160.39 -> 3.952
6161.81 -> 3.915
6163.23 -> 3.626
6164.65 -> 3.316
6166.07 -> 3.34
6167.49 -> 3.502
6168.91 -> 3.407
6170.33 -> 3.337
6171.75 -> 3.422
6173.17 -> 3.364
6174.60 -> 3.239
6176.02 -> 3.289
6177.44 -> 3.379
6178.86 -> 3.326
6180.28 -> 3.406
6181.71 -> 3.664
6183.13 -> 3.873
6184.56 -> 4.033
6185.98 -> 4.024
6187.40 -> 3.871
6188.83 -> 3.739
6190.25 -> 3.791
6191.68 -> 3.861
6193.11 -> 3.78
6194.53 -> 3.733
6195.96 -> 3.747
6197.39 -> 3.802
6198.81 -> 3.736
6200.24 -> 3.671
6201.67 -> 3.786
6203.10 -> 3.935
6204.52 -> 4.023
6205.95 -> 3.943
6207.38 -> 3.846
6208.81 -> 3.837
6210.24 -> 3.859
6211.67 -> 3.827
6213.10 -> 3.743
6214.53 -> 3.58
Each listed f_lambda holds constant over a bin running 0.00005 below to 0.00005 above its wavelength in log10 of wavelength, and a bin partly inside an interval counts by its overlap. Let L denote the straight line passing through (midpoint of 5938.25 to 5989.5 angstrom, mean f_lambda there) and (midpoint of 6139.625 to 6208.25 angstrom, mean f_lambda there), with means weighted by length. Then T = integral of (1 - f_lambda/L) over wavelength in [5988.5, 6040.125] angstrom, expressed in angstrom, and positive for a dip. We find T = 6.9 angstrom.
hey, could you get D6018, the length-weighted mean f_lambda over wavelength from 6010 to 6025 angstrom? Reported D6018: 3.17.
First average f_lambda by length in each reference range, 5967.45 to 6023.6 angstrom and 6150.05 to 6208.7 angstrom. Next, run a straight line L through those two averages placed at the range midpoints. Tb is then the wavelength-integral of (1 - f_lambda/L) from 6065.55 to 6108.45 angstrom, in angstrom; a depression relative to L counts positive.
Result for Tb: -2.5 angstrom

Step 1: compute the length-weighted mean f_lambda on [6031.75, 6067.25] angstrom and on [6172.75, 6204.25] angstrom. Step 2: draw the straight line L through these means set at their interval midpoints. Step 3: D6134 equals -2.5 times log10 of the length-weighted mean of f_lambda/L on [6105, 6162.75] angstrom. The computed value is 0.03 mag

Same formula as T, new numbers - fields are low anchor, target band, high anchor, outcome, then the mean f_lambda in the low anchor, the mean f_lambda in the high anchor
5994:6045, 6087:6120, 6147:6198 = -1.7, 3.08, 3.61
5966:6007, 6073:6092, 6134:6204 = -1.4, 2.98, 3.62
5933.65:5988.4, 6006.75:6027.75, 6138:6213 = 1.9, 3.38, 3.64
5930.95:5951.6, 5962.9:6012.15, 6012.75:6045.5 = 6.1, 3.54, 3.34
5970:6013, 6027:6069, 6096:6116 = -3.6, 2.95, 3.54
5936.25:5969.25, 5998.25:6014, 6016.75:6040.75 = 2.6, 3.38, 3.34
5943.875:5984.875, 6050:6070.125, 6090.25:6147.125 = -0.8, 3.34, 3.54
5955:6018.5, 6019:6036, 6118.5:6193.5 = -0.4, 3.02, 3.57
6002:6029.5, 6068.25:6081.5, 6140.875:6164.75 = -1.1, 3.07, 3.61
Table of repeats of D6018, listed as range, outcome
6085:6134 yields 3.53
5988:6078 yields 3.22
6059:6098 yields 3.52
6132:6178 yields 3.54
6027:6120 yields 3.53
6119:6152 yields 3.54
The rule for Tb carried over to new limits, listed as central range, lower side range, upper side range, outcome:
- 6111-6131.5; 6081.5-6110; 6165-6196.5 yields 0.3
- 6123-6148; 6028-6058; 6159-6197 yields 0.3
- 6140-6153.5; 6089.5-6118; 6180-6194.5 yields 0.5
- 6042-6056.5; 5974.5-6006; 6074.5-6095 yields -1.2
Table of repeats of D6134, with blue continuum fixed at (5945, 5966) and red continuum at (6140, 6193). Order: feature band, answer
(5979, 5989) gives -0.03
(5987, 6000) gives 0.32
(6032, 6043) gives -0.08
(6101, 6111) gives -0.01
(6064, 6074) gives -0.01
